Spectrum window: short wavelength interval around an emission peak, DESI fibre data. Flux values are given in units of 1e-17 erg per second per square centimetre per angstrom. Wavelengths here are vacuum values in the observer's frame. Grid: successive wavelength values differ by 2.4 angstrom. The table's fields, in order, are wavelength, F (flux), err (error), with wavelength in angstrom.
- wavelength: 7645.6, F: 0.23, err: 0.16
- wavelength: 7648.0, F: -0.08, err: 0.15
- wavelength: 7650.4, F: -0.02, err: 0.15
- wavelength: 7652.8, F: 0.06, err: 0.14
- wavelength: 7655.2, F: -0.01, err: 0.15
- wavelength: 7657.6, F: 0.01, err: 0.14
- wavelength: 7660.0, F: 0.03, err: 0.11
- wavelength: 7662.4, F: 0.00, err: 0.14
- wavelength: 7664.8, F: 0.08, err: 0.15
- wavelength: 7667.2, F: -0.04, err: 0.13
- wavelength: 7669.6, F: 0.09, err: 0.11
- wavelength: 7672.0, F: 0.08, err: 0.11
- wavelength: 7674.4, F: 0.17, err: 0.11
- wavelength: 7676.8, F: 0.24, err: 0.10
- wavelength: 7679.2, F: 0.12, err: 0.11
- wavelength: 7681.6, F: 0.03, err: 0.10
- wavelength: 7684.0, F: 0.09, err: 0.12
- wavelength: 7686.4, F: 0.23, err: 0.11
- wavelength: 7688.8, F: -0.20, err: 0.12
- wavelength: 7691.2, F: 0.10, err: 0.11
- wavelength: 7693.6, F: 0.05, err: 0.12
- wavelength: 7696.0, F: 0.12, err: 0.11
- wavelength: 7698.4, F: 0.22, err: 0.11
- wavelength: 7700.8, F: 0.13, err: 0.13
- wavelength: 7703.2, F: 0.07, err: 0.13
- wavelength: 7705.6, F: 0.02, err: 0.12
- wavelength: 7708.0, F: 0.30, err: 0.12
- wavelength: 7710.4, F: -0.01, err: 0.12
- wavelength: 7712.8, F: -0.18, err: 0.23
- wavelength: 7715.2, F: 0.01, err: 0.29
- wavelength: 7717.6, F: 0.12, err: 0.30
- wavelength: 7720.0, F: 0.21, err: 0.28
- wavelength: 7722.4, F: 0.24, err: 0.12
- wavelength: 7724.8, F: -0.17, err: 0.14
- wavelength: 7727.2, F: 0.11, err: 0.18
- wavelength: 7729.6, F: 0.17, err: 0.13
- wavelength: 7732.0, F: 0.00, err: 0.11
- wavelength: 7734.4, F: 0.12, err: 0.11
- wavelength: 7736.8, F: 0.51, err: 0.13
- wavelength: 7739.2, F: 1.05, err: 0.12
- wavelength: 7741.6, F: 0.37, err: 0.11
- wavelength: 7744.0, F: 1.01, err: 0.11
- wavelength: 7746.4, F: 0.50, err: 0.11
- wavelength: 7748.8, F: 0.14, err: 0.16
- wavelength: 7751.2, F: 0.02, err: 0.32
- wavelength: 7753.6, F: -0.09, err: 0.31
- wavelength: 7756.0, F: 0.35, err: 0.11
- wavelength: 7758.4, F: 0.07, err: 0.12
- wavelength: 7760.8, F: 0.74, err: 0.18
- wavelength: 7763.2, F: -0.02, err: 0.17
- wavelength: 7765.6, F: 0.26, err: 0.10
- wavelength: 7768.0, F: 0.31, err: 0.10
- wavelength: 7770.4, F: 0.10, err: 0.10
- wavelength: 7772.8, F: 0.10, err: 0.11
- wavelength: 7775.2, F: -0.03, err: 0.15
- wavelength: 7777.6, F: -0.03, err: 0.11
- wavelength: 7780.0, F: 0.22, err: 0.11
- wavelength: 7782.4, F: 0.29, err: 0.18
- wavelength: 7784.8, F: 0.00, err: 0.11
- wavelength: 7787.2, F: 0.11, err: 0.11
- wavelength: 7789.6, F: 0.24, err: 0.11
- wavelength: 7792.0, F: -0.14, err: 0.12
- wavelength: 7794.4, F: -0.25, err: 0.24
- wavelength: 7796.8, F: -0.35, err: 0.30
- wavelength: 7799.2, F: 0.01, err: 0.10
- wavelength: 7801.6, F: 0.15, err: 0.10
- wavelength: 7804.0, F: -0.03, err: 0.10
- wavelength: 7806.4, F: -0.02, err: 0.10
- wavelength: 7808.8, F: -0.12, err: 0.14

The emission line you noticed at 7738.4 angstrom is [O II]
